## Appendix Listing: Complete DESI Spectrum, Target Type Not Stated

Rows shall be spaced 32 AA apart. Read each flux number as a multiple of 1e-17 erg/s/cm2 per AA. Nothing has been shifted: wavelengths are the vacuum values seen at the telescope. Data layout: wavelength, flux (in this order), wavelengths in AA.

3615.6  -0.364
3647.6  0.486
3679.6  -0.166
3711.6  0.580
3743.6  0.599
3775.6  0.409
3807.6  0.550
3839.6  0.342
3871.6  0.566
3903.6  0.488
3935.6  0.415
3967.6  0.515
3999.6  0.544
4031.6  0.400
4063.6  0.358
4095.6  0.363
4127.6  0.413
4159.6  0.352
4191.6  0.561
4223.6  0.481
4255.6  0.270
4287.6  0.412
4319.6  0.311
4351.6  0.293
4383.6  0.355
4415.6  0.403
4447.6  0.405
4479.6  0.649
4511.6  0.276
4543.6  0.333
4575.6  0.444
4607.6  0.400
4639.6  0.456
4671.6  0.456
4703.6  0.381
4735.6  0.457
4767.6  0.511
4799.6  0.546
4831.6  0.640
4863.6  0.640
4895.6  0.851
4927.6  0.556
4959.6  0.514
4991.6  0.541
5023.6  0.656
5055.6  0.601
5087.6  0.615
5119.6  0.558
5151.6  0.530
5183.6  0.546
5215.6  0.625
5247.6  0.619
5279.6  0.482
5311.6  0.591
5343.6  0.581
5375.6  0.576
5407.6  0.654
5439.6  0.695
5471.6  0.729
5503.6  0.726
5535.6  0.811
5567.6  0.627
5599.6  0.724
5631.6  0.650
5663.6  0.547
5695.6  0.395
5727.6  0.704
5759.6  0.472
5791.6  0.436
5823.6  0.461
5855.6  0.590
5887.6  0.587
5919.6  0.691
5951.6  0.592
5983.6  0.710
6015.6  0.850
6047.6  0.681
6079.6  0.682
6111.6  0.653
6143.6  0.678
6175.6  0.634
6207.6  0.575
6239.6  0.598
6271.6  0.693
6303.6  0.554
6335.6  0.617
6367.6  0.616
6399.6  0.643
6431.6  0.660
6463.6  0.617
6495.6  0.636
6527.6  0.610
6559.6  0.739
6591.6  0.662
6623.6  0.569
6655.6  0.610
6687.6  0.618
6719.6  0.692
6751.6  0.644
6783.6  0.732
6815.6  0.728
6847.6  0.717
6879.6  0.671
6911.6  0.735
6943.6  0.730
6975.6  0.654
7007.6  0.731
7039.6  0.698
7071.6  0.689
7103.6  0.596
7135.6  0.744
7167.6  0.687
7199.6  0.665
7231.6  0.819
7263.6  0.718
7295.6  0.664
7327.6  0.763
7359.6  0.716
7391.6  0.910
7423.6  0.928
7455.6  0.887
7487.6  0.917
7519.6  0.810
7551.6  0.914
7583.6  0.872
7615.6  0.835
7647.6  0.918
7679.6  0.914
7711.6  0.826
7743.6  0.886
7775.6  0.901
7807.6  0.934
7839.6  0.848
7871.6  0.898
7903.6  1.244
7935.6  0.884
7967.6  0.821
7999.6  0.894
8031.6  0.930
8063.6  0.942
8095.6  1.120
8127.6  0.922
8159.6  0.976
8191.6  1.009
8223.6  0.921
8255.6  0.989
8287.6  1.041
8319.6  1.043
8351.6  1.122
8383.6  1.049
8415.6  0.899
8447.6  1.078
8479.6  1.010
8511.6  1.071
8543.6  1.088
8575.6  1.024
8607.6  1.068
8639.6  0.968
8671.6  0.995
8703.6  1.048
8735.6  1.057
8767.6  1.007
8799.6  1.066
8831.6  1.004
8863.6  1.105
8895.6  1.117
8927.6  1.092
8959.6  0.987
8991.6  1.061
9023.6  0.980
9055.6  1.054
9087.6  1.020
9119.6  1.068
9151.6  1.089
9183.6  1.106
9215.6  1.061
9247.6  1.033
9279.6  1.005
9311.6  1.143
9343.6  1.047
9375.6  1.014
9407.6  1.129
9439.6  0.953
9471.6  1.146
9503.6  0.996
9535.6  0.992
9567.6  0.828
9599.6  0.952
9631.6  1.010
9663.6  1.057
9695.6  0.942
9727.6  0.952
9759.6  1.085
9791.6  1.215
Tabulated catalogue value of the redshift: 0.20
